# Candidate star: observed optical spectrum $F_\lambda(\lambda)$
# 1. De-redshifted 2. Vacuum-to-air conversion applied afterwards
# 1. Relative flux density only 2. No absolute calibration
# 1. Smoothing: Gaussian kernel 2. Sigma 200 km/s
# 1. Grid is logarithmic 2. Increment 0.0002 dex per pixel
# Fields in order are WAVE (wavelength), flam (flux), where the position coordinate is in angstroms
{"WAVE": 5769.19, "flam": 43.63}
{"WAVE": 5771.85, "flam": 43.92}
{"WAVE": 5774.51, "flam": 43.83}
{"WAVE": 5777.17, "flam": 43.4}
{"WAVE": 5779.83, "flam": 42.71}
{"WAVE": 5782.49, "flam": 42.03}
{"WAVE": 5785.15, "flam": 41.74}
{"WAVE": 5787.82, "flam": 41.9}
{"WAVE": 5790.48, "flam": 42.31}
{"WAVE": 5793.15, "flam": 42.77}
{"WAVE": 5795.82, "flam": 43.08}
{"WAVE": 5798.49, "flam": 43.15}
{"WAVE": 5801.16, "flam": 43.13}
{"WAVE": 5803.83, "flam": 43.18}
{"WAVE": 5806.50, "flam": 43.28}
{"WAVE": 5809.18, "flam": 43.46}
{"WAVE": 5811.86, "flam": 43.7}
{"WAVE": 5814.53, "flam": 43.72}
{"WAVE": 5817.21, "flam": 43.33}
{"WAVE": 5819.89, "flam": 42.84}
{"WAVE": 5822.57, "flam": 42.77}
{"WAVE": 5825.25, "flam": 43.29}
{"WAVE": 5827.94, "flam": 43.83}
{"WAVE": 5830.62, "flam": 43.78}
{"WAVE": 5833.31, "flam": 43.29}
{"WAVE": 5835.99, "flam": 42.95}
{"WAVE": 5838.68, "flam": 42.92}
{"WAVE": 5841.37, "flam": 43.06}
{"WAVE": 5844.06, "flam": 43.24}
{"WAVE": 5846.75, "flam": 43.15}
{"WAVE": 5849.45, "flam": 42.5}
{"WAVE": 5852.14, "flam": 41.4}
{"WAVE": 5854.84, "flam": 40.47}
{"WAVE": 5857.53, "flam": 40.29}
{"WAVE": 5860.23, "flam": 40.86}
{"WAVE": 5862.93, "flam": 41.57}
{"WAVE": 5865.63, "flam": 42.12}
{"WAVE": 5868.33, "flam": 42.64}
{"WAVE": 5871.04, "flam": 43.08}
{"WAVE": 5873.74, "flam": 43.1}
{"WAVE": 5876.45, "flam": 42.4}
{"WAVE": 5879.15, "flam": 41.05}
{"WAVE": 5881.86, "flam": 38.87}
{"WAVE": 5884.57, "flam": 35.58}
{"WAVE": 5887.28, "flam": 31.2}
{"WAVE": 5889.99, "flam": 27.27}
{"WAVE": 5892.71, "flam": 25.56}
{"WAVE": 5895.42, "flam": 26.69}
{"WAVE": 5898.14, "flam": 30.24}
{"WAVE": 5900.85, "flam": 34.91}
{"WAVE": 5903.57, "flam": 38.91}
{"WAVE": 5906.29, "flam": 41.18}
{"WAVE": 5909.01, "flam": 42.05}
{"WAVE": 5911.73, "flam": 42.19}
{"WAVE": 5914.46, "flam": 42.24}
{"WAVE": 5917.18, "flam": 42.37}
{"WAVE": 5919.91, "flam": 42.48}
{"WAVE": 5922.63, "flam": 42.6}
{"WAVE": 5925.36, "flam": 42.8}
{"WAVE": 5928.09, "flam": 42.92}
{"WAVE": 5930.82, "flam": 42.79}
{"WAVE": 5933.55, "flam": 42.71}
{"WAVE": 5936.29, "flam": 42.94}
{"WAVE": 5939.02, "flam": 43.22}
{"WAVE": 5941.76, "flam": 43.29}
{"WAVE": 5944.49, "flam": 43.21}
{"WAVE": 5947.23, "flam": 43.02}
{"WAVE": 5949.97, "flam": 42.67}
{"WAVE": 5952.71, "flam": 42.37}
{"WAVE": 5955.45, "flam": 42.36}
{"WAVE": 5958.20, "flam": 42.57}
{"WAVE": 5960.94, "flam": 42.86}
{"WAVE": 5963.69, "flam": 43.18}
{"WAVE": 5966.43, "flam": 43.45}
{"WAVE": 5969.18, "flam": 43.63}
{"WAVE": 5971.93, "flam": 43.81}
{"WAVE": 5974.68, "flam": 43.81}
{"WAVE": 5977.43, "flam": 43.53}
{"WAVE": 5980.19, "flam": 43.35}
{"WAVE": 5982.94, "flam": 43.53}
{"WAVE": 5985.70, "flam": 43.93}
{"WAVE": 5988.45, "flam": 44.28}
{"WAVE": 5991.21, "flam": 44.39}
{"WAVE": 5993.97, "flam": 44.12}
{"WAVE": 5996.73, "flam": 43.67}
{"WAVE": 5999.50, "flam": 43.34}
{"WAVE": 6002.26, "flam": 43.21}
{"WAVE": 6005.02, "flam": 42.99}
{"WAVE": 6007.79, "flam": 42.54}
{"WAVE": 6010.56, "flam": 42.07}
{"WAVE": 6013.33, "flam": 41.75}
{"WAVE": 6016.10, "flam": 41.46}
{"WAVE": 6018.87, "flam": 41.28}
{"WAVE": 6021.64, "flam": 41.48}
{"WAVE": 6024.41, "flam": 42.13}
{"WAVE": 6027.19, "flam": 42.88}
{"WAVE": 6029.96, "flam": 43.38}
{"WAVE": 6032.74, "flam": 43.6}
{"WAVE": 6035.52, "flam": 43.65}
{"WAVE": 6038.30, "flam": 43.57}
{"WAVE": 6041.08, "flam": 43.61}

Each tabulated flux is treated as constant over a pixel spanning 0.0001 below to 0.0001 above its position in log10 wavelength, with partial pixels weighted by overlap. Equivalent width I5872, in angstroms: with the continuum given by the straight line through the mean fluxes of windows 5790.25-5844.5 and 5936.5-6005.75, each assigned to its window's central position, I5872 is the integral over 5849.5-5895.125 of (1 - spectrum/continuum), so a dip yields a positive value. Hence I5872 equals 5.1 angstroms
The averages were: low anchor 43.2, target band 38.4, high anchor 43.4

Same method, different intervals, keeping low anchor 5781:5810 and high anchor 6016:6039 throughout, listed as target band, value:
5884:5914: 5.84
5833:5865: 0.45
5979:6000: -0.59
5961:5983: -0.43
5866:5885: 0.63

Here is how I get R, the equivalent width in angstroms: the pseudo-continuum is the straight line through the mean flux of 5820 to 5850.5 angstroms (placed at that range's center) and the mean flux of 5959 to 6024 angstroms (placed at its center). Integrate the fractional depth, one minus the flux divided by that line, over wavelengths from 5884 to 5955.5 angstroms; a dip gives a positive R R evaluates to 6.4 angstroms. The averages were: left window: 43.2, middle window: 39.3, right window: 43.1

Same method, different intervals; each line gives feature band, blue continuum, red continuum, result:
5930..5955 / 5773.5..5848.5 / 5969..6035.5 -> 0.1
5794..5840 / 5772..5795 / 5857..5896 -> -2.7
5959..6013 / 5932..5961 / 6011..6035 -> -1.1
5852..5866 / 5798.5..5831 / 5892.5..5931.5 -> 0.1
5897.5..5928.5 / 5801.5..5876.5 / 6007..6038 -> 1.5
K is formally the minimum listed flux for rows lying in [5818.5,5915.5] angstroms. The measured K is 25.56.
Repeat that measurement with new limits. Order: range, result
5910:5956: 42.19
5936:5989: 42.36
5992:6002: 43.34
